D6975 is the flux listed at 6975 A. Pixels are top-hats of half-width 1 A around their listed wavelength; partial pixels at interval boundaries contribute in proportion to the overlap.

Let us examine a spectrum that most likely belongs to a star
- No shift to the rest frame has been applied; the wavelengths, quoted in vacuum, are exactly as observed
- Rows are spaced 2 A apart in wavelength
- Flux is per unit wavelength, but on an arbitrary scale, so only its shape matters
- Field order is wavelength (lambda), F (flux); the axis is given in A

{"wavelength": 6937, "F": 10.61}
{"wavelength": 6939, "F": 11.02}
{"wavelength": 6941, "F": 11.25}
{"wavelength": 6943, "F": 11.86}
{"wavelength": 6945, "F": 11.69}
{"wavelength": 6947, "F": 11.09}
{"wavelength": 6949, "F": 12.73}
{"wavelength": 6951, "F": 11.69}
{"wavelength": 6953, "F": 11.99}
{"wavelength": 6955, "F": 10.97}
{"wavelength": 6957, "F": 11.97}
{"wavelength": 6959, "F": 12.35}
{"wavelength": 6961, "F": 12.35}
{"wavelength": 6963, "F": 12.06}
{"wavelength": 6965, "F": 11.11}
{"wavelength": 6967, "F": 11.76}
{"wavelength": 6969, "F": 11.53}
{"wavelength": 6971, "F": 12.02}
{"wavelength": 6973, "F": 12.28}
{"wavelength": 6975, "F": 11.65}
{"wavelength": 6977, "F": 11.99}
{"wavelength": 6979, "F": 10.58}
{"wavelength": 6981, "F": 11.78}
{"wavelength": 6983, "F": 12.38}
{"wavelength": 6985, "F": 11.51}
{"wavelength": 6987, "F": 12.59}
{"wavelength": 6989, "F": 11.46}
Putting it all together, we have 11.65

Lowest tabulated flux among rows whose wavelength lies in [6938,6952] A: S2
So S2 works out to 11.02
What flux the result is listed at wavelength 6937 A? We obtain 10.61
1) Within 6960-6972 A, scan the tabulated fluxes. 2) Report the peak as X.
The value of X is 12.35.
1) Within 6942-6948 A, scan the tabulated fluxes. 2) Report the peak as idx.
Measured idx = 11.86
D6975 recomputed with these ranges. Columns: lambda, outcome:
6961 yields 12.35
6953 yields 11.99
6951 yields 11.69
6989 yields 11.46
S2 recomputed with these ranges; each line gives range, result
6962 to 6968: 11.11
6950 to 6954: 11.69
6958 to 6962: 12.35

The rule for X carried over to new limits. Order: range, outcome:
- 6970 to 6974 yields 12.28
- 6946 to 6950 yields 12.73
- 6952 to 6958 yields 11.99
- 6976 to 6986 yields 12.38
